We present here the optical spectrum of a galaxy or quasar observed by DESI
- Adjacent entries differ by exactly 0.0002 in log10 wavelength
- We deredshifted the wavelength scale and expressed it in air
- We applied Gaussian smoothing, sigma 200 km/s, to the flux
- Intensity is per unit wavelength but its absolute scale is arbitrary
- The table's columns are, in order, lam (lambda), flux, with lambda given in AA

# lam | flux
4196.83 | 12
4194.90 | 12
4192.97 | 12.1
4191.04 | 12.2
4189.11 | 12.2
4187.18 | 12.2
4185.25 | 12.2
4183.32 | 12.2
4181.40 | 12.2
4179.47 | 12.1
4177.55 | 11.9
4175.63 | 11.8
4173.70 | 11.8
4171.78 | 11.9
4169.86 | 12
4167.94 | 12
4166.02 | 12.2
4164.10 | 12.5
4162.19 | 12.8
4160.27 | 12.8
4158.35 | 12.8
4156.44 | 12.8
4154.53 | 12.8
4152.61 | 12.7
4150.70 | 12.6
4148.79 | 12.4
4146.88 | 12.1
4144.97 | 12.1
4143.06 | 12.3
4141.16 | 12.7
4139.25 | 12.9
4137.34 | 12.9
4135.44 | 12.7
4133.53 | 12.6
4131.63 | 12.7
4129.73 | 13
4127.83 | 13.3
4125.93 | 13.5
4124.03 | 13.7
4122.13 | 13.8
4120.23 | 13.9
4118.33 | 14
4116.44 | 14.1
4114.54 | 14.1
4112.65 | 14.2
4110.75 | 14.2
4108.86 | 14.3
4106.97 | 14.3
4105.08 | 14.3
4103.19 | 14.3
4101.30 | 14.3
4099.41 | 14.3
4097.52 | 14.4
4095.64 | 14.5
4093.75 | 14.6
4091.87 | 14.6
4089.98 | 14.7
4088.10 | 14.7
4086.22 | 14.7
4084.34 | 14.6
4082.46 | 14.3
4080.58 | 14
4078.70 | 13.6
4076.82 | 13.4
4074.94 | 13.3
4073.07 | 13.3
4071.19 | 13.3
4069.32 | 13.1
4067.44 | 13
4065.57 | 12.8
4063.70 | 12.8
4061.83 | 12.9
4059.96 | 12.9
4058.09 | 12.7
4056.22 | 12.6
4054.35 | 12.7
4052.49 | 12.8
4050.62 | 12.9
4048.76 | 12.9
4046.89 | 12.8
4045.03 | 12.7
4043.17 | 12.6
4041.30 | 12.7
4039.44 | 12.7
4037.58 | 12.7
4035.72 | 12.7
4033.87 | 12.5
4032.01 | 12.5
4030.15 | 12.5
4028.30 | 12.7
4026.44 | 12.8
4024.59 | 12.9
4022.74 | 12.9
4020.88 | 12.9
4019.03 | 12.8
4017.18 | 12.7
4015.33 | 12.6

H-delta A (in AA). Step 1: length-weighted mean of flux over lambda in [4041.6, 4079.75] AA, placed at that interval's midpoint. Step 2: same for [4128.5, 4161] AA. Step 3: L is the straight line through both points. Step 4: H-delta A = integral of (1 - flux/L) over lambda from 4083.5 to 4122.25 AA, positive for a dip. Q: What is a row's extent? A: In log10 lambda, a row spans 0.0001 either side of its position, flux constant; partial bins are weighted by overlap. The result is -4.7 AA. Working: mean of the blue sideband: 13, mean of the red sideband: 12.6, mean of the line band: 14.3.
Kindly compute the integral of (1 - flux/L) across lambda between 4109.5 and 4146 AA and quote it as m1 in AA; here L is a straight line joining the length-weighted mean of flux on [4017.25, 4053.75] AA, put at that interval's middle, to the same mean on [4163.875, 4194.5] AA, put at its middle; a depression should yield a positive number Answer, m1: -2.92 AA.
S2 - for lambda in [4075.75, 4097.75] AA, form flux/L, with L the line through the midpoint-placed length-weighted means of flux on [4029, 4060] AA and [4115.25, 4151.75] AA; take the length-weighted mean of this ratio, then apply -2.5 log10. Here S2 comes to -0.119 mag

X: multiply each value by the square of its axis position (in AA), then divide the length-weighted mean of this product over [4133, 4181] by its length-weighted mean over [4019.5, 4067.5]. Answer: 1.0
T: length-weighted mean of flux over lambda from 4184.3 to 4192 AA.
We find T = 12.2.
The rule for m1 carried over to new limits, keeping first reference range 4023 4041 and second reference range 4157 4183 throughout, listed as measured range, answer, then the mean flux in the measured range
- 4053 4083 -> -1.4 AA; 13.1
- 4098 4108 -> -1.5 AA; 14.3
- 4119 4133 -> -1.2 AA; 13.4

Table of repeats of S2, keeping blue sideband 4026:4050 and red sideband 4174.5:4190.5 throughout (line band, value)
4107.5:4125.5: -0.14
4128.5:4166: -0.03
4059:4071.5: -0.03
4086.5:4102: -0.17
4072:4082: -0.09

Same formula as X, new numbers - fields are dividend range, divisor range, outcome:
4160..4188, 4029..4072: 1.01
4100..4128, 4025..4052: 1.15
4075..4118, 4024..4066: 1.15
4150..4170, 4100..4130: 0.92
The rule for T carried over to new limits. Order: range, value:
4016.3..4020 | 12.8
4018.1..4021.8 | 12.9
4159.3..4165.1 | 12.7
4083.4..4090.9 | 14.7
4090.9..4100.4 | 14.5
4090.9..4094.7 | 14.6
